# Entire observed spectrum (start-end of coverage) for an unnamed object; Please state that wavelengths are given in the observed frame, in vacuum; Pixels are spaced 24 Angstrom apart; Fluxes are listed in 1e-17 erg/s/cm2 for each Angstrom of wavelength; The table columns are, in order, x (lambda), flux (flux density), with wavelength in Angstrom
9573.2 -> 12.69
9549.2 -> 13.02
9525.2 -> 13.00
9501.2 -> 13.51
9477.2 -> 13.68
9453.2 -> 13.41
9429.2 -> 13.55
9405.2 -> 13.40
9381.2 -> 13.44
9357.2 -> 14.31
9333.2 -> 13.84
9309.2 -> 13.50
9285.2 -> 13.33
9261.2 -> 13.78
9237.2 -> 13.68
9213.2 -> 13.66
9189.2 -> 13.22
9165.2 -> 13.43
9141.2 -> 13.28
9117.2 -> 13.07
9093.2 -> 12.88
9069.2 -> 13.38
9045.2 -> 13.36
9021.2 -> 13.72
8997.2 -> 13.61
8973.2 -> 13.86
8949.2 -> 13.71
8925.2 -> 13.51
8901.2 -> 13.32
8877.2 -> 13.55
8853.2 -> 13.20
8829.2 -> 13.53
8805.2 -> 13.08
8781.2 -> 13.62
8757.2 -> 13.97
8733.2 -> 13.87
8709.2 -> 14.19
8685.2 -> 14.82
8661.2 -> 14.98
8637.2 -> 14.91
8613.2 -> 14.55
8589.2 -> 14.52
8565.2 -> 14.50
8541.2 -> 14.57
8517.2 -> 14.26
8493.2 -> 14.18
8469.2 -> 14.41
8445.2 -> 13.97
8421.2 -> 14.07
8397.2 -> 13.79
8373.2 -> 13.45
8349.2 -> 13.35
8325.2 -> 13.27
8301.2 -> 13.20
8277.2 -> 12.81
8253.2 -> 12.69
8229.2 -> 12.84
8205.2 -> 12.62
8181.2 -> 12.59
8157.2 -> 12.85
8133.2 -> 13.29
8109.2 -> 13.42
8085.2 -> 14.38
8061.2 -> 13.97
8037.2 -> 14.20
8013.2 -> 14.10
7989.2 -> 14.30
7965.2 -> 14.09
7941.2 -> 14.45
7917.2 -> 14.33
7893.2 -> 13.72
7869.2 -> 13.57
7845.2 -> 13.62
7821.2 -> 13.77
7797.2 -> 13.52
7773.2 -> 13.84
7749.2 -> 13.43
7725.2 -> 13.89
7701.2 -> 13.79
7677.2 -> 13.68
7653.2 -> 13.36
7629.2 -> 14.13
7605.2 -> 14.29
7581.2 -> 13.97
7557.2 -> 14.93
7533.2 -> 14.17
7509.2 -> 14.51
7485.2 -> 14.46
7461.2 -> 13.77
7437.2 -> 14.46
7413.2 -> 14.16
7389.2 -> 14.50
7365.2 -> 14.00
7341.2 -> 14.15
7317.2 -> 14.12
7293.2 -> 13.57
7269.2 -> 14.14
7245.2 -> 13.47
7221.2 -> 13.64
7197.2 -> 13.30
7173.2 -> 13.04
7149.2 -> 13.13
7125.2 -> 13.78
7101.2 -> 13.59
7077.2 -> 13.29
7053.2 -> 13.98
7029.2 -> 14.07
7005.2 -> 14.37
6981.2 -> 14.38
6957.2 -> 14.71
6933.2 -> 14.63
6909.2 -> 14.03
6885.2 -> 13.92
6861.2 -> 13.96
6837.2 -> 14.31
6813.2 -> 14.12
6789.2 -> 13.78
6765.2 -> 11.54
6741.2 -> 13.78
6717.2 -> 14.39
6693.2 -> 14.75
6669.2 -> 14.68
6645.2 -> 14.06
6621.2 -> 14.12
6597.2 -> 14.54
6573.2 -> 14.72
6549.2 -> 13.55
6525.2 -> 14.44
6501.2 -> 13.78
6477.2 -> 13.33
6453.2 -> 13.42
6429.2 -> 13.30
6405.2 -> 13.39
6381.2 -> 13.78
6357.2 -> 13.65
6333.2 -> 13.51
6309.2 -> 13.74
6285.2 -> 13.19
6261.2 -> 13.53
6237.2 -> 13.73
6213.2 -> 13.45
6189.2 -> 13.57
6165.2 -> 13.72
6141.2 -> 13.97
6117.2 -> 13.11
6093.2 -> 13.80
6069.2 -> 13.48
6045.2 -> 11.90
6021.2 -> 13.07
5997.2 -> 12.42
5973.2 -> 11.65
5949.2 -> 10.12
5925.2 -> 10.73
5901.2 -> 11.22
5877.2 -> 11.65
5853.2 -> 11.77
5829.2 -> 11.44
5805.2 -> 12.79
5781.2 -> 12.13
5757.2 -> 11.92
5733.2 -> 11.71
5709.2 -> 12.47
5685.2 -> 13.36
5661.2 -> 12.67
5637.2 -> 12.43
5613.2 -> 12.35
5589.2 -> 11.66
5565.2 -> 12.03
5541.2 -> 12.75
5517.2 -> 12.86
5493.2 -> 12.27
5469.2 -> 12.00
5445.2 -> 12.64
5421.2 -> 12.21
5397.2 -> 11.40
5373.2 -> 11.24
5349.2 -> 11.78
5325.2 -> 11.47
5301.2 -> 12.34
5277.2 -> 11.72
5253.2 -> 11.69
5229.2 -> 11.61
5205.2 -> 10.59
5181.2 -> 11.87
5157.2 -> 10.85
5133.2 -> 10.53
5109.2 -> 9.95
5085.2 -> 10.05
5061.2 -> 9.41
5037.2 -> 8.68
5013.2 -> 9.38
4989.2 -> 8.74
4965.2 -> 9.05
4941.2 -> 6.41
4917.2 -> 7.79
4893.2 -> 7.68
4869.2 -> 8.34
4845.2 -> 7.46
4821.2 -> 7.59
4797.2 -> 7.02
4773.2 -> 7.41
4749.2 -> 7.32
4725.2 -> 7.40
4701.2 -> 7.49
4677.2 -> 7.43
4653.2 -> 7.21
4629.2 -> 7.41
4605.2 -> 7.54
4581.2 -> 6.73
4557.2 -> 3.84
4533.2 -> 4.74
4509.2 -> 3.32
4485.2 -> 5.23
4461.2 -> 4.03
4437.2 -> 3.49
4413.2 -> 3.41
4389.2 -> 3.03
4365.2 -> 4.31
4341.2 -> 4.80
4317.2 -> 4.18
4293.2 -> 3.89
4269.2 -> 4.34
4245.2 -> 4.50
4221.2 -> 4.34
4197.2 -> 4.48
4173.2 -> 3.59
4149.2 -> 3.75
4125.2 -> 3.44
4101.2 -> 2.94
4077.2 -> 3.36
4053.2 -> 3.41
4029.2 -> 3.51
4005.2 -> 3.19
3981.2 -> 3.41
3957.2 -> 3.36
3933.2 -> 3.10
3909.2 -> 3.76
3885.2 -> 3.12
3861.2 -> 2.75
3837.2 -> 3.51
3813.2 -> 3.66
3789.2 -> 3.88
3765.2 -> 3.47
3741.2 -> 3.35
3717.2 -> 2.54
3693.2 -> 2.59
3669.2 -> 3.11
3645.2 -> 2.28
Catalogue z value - 0.148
